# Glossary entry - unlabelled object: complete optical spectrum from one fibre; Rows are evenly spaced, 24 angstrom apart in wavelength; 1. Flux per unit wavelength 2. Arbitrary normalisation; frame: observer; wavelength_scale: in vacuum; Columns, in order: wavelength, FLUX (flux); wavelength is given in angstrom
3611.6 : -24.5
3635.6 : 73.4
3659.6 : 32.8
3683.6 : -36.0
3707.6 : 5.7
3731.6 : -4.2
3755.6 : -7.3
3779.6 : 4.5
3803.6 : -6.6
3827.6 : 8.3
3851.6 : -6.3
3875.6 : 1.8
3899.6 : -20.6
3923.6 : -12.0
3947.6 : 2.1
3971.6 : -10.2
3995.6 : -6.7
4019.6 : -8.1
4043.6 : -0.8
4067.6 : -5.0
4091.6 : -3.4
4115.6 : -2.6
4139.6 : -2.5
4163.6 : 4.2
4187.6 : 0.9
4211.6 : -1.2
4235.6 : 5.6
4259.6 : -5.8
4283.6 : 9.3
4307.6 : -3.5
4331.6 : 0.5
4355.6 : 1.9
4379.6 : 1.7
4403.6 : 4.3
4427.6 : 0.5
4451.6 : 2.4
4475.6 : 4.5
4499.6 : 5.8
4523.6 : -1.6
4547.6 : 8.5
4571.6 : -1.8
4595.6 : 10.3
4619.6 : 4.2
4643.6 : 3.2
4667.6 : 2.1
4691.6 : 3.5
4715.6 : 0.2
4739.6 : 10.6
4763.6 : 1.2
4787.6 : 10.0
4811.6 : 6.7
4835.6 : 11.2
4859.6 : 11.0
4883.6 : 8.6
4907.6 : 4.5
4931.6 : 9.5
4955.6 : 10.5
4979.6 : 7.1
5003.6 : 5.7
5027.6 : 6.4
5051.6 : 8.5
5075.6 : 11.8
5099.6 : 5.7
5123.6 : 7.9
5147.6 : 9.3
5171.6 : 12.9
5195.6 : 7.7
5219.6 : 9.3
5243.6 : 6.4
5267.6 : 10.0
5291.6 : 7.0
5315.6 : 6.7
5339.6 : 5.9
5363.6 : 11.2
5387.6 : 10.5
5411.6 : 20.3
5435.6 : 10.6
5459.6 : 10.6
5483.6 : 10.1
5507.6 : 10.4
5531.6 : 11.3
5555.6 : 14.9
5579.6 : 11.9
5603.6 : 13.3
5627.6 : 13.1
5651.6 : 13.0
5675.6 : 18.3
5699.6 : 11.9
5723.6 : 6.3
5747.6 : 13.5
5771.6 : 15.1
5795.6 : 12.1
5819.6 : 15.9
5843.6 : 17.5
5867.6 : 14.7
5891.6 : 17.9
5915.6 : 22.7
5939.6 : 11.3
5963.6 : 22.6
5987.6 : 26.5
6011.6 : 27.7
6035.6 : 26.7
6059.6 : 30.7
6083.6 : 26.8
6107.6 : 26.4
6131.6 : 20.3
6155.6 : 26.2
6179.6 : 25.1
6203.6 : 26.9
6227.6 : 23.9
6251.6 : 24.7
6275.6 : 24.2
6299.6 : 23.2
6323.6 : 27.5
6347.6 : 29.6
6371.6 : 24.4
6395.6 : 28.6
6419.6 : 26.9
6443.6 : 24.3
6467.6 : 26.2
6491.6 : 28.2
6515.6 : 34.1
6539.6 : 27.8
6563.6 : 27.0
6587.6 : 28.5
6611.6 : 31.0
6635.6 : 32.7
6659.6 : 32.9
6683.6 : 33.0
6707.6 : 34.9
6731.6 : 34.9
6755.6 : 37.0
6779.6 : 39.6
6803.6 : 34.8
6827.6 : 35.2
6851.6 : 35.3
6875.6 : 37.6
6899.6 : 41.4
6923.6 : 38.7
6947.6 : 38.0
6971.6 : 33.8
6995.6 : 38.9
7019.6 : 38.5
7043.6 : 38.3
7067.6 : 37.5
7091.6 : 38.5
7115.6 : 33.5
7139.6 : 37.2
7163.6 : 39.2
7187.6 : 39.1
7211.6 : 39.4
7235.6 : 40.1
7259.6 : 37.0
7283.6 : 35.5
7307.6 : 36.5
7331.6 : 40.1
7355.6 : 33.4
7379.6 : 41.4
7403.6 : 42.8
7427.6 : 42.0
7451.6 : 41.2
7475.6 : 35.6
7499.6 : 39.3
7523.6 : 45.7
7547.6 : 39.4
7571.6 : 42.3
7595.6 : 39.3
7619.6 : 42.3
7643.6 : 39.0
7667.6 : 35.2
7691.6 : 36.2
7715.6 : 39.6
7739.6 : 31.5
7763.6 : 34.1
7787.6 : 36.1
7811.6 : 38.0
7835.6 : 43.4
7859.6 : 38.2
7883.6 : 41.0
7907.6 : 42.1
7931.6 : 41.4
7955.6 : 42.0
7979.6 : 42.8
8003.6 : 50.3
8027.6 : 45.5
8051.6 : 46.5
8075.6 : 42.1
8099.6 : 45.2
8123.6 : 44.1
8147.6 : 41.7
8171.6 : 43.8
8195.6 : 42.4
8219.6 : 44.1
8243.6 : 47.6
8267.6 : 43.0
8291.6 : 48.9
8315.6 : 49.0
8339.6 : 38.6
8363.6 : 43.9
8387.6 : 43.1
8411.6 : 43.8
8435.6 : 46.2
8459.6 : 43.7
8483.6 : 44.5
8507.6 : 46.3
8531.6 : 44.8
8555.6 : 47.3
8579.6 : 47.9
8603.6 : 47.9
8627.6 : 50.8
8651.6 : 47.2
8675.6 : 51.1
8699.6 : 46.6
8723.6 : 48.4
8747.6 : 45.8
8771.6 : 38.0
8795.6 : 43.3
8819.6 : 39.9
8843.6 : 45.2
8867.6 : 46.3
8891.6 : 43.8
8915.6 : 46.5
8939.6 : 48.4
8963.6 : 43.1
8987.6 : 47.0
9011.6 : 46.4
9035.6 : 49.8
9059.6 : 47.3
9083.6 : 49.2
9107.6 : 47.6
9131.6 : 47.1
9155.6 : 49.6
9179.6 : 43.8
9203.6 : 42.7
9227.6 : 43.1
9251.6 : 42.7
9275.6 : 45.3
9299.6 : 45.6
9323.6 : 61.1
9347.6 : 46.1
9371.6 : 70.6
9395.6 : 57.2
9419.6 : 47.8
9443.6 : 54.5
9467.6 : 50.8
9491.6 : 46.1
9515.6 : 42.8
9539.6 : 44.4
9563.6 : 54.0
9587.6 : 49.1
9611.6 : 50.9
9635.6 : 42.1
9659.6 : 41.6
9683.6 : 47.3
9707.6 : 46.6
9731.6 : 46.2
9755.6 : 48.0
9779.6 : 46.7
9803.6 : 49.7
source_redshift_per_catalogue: 0.49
